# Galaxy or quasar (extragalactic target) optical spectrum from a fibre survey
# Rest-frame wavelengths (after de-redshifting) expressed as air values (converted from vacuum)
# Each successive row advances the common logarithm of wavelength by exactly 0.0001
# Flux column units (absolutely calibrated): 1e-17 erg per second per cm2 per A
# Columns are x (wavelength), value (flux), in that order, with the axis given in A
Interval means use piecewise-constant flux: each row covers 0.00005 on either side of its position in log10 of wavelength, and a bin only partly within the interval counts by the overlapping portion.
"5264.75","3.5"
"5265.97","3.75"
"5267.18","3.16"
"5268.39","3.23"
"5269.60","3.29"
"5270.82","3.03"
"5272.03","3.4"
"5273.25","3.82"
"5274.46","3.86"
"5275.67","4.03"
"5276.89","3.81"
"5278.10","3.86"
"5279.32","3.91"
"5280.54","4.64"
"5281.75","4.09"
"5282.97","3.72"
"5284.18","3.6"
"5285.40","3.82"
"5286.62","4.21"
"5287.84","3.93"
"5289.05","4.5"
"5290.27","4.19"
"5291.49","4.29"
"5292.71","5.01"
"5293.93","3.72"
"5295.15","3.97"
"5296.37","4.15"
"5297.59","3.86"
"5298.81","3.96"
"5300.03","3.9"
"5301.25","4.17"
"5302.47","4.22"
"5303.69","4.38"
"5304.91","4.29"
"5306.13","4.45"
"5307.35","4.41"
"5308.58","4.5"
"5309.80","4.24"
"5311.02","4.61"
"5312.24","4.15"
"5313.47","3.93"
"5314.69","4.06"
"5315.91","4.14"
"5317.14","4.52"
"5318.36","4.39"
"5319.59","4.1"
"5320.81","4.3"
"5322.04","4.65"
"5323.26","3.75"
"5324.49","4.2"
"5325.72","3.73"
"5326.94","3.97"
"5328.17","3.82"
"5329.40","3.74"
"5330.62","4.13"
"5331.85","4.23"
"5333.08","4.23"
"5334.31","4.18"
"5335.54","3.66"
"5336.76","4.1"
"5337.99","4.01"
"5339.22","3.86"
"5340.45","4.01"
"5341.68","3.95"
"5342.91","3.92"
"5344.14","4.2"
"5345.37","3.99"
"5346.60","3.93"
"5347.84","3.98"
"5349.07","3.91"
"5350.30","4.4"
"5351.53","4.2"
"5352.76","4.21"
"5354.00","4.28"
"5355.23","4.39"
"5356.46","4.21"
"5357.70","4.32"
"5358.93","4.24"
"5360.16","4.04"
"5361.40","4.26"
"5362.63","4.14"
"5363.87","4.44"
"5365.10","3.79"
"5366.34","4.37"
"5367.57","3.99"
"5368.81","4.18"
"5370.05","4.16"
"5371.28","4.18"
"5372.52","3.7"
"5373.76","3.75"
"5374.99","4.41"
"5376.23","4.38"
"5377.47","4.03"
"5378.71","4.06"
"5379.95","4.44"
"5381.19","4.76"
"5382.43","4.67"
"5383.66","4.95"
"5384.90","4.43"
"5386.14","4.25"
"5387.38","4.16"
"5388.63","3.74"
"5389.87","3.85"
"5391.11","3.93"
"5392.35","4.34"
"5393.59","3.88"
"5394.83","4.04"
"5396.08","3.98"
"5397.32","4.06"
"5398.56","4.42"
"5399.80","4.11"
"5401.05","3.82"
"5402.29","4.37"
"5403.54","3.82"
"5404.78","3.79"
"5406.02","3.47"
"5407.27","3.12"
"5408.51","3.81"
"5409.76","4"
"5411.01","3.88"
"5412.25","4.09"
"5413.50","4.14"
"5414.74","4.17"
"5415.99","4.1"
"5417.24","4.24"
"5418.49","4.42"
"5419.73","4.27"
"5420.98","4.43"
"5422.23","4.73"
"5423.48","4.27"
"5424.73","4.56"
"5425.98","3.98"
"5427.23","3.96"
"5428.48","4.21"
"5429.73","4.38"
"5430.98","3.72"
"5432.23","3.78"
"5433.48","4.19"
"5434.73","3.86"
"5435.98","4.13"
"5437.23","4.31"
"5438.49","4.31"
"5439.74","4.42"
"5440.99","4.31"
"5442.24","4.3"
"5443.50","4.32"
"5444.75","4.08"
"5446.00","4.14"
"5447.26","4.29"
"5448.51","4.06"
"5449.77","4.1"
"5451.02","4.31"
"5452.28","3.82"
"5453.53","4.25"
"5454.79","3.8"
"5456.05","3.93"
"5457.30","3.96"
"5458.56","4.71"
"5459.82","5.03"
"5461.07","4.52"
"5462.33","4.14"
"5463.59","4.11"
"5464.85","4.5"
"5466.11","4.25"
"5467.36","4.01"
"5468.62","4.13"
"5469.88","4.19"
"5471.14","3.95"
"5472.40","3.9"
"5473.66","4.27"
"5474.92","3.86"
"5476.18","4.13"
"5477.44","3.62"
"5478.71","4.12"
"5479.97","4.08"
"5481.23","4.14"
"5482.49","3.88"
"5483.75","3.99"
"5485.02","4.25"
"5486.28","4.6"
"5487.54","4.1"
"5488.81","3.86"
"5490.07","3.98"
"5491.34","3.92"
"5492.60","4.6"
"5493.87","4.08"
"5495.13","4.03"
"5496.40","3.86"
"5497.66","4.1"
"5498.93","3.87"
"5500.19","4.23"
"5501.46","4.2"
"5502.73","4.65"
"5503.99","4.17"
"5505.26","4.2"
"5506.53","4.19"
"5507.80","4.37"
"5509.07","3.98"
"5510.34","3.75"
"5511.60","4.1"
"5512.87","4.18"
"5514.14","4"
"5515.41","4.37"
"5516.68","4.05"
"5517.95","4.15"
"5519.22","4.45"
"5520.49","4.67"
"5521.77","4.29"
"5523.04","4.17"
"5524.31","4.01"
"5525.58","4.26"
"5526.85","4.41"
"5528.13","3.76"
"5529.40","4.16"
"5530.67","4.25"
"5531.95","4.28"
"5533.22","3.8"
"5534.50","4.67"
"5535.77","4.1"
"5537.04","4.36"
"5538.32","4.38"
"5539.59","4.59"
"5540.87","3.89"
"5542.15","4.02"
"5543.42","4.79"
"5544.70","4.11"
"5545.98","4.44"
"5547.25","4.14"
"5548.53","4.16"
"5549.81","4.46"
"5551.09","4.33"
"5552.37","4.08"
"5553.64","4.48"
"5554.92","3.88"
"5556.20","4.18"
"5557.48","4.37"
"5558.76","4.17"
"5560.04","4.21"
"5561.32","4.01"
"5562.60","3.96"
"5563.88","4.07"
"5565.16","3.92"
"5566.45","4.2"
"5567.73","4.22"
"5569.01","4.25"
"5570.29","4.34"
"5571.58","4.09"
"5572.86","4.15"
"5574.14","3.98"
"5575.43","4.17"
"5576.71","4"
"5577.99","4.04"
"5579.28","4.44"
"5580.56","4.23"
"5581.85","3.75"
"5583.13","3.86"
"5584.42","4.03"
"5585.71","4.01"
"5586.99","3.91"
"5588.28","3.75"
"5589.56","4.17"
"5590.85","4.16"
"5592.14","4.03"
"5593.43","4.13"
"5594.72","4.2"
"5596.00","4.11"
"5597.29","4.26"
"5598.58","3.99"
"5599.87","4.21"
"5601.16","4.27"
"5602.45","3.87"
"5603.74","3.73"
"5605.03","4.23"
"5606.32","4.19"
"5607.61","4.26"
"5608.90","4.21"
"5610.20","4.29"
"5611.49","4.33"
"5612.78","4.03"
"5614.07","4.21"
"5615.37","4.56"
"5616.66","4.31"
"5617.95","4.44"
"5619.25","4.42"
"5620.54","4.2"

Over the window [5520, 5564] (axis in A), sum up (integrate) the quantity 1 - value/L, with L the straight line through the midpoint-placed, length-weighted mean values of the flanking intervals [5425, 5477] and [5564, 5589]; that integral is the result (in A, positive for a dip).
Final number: -1.40 A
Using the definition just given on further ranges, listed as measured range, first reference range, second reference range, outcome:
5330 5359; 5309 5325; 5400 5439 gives 0.63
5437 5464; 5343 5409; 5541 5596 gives -0.73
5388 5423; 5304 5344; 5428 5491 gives 0.87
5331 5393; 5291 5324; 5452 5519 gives 0.64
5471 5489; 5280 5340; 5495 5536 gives 0.48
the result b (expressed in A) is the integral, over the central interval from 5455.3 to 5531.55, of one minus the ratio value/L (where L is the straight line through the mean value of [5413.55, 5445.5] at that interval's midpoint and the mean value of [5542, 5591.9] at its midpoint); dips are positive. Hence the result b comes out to 0.4 A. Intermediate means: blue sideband 4.22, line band 4.16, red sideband 4.14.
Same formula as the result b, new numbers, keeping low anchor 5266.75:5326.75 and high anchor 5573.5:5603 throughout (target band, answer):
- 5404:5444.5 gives -0.57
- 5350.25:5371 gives -0.80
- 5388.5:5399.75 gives 0.03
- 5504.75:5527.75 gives -0.74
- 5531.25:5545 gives -0.71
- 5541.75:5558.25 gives -0.82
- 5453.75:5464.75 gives -0.61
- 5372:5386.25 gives -0.96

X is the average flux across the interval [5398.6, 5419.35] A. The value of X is 3.98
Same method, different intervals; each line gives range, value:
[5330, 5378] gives 4.11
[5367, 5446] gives 4.14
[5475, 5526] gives 4.14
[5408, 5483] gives 4.16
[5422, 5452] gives 4.18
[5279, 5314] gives 4.17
